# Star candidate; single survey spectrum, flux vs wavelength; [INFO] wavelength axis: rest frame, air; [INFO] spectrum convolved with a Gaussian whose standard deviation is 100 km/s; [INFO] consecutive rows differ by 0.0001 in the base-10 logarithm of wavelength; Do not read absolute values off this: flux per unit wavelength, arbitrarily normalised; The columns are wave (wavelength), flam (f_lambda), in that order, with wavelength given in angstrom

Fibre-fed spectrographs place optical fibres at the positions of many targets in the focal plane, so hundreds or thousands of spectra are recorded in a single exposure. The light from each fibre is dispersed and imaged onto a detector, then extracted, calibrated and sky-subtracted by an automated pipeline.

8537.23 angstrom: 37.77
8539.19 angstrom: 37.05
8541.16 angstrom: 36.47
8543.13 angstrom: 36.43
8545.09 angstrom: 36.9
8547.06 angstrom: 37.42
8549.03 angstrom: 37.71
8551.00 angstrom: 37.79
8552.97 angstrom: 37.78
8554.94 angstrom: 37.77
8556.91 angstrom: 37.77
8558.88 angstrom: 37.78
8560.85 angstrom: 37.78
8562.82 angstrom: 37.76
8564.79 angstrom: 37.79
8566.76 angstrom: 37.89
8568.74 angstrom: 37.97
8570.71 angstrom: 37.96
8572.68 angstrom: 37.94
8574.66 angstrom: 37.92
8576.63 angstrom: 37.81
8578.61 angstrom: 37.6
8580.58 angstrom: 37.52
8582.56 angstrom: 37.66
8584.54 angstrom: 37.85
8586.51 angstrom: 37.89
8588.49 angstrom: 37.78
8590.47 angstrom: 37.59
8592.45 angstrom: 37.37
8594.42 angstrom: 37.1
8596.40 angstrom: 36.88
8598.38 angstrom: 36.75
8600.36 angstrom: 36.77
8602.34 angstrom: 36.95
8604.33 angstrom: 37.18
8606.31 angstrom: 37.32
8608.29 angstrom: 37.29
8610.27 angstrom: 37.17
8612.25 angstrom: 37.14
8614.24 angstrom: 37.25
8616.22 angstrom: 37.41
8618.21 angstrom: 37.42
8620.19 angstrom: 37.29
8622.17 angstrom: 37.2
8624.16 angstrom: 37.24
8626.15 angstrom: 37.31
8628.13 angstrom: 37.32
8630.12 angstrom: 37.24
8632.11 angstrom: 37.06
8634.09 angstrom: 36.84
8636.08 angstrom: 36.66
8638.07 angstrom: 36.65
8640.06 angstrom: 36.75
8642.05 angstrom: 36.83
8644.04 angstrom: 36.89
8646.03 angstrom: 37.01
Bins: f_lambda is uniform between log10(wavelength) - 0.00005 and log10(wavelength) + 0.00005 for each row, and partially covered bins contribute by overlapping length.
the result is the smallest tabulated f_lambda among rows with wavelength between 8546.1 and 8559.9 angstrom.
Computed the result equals 37.42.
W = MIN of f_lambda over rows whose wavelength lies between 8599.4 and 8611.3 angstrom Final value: 36.77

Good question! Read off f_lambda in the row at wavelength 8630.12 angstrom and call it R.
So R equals 37.24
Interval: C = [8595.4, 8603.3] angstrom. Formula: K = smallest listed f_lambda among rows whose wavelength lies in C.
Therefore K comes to 36.75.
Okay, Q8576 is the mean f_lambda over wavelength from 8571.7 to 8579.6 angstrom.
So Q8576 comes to 37.8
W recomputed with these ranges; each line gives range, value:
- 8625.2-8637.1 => 36.66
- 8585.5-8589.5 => 37.78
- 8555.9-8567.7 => 37.76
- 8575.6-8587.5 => 37.52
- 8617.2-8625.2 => 37.2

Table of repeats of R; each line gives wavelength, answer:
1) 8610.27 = 37.17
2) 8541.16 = 36.47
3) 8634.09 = 36.84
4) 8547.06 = 37.42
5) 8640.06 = 36.75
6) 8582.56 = 37.66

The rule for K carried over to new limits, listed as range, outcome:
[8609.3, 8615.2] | 37.14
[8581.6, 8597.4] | 36.88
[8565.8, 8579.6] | 37.6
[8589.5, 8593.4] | 37.37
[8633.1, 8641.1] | 36.65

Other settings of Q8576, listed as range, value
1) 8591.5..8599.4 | 37.1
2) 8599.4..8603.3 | 36.9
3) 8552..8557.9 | 37.8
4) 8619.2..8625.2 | 37.2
